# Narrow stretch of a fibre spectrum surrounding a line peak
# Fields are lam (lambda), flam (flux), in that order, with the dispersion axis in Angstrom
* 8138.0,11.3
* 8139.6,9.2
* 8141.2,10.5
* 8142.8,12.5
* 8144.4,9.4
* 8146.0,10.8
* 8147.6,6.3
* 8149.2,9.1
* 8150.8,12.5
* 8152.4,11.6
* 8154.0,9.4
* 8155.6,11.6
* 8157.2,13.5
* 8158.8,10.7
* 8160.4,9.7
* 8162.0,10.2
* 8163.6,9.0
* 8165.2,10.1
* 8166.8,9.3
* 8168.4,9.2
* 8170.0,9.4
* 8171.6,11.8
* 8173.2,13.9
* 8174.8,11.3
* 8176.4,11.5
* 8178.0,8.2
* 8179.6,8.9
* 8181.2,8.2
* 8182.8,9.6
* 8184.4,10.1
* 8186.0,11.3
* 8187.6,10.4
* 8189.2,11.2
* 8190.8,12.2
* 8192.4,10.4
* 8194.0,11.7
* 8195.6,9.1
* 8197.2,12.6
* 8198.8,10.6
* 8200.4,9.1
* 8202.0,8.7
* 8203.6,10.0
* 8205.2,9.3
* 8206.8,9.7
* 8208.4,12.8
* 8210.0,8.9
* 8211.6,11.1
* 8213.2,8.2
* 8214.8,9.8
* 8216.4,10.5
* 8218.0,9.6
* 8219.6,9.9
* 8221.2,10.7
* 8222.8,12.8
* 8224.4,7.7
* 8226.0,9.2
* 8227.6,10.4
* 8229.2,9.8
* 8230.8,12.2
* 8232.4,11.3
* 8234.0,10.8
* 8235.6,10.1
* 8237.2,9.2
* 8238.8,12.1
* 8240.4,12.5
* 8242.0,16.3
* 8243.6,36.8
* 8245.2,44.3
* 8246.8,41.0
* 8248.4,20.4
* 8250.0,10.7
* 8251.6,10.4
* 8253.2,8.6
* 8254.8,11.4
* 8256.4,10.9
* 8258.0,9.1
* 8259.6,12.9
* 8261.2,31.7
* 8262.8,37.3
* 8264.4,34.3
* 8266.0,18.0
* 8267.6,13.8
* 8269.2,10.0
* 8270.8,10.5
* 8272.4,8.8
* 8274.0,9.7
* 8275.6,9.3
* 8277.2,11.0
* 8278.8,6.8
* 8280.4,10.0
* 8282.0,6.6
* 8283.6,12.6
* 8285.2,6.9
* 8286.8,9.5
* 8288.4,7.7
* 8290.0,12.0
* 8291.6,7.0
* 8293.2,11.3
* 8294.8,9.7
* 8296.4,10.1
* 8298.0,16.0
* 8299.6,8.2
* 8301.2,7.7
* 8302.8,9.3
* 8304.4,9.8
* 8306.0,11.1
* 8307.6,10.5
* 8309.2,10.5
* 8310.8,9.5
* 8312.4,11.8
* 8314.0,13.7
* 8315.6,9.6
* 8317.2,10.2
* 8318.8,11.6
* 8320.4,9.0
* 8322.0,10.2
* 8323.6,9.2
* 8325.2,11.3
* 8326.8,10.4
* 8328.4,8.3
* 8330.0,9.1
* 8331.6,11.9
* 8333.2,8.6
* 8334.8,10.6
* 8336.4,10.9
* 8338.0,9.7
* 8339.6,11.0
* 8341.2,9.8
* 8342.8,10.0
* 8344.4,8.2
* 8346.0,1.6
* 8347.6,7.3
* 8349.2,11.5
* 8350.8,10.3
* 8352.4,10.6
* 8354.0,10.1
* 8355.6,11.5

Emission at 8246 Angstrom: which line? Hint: [S II] 6716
